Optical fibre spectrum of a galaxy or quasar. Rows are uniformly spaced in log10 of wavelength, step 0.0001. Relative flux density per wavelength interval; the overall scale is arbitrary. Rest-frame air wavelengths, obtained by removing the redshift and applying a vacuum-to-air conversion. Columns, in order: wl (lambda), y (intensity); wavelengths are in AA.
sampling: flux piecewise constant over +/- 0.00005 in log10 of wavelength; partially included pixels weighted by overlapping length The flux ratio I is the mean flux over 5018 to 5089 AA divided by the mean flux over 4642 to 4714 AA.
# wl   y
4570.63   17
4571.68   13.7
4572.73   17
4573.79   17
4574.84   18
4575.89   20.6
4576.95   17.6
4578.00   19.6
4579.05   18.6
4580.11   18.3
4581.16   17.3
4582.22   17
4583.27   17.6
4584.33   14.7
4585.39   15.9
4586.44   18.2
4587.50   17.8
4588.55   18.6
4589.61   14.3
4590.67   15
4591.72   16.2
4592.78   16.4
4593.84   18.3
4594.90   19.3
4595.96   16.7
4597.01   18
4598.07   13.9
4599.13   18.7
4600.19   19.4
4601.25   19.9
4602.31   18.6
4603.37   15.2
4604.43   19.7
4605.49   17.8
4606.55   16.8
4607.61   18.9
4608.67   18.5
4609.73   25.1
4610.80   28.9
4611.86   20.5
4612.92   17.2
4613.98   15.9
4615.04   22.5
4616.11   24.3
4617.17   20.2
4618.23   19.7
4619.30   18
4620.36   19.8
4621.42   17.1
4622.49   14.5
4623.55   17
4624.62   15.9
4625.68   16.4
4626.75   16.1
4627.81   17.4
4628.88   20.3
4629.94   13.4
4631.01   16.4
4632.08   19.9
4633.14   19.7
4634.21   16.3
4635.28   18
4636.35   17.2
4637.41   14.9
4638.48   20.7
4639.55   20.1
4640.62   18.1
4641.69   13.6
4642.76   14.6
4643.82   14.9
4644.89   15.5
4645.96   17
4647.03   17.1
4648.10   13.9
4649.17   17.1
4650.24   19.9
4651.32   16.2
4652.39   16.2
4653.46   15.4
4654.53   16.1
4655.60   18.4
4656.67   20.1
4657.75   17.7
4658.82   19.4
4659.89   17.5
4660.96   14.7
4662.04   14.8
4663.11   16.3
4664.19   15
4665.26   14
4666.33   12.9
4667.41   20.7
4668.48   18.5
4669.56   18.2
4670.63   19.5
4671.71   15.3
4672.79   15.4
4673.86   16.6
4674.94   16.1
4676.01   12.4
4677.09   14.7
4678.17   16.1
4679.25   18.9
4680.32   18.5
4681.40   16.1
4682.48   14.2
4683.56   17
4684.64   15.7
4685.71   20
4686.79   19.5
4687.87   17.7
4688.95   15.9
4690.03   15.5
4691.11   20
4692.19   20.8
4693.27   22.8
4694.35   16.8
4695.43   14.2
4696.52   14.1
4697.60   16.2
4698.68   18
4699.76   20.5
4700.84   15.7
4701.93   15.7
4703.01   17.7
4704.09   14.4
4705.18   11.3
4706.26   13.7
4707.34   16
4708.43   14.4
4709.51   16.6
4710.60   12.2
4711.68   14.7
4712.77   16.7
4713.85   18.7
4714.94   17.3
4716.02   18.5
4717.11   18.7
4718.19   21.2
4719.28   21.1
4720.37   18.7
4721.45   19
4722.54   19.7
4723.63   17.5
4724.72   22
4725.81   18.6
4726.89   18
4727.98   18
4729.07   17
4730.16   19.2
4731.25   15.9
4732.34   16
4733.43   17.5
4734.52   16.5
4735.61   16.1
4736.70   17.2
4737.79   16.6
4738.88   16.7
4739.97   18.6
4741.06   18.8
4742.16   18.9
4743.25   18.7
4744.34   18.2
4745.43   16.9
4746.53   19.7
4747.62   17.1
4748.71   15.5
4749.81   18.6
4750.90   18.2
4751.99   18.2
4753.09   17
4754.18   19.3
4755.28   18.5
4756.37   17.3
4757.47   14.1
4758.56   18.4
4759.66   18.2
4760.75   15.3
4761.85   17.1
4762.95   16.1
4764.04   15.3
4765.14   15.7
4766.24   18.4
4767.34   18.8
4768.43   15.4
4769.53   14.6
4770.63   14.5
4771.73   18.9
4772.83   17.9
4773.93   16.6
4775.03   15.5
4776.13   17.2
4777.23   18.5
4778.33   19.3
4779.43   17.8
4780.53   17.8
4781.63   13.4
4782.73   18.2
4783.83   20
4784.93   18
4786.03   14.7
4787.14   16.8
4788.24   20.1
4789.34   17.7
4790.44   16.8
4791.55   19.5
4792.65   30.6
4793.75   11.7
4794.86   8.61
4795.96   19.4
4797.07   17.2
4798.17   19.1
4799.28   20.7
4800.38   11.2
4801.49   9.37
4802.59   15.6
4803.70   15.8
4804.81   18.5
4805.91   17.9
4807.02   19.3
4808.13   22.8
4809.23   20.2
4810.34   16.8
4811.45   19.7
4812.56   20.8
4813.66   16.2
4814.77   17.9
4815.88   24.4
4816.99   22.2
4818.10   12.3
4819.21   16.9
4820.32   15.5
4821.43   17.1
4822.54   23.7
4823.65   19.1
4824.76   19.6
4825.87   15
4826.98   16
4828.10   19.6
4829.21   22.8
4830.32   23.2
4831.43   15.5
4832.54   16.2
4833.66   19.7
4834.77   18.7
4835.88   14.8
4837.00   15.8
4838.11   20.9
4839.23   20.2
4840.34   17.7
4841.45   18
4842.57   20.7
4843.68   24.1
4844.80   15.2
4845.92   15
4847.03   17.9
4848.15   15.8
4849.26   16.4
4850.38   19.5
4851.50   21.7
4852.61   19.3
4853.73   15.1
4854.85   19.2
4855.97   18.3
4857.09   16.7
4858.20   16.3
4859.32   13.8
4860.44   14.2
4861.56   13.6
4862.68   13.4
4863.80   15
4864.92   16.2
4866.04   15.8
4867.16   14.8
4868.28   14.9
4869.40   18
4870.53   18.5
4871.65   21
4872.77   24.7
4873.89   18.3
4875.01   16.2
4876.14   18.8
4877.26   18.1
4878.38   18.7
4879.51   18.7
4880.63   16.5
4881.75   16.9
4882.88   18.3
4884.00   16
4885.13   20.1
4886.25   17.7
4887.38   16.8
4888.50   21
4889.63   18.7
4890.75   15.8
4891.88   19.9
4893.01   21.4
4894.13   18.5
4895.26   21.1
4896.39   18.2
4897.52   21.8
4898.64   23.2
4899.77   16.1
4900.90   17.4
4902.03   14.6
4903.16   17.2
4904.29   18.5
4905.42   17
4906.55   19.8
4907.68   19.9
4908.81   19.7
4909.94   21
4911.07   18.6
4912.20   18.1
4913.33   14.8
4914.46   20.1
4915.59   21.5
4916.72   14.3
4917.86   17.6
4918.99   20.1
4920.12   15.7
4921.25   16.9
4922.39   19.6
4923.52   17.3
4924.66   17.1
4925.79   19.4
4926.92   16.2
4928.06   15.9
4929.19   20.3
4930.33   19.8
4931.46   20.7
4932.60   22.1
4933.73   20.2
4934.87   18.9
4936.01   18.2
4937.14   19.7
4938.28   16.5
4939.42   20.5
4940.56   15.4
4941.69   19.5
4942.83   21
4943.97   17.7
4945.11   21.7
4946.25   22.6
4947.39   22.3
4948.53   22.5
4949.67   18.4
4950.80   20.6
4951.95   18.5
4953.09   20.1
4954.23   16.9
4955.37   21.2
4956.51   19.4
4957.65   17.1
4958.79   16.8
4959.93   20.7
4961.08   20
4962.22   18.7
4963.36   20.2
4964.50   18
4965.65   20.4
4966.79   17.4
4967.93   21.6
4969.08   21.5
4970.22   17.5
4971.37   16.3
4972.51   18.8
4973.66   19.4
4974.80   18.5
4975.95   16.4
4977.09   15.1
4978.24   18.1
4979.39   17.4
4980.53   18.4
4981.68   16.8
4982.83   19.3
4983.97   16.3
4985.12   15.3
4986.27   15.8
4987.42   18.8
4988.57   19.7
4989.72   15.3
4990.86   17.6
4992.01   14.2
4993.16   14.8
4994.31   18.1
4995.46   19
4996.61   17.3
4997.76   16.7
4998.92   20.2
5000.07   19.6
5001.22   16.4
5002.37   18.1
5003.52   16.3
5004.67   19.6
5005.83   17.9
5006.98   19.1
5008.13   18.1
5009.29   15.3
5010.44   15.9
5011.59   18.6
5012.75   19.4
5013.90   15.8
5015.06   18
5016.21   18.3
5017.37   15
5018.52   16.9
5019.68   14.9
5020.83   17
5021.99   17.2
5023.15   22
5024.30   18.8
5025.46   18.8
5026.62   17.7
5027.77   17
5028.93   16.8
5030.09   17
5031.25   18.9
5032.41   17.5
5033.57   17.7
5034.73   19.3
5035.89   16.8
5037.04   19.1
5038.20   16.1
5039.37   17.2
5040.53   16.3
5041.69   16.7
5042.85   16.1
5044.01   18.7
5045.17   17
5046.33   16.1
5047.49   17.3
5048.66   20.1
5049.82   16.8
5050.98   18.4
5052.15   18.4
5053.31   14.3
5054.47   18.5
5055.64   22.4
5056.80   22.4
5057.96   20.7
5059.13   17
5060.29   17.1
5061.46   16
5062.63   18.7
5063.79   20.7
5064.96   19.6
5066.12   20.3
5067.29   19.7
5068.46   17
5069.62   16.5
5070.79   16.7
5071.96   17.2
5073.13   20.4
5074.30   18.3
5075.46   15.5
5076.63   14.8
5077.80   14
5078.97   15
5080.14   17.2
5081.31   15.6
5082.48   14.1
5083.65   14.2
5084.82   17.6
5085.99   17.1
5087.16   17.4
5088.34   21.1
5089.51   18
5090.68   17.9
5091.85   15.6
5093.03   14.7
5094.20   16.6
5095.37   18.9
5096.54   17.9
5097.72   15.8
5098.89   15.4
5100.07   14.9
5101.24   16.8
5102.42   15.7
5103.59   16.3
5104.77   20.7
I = 1.07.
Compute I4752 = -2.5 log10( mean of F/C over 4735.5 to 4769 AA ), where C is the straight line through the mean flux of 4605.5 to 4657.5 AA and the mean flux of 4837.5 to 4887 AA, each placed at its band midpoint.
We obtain 0.02 mag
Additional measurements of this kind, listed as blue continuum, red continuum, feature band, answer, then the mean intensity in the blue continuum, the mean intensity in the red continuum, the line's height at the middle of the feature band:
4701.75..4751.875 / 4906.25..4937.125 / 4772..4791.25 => 0.016 mag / 17.4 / 18.7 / 17.7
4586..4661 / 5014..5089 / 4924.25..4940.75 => -0.069 mag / 17.8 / 17.6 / 17.7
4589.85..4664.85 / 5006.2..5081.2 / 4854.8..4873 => 0.074 mag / 17.7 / 17.7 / 17.7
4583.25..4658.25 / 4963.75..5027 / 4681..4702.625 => 0.025 mag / 17.7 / 17.7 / 17.7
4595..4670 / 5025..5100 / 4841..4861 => -0.002 mag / 17.7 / 17.5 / 17.6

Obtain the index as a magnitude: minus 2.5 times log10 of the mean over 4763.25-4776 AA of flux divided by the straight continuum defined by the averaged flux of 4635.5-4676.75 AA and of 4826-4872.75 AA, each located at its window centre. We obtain 0.04 mag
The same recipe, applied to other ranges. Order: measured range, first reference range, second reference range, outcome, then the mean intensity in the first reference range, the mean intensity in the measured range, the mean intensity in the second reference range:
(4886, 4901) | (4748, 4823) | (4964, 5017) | -0.093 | 17.5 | 19.2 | 17.7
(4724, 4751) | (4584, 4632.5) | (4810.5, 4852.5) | 0.035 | 18.1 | 17.8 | 18.5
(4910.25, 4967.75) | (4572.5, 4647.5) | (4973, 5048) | -0.086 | 17.9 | 19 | 17.5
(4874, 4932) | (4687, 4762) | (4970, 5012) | -0.057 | 17.4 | 18.4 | 17.5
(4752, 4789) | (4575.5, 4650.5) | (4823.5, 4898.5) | 0.051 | 17.9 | 17.1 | 18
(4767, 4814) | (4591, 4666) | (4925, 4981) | 0.057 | 17.7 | 17.4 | 19.1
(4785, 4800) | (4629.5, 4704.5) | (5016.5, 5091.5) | -0.044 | 16.9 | 17.8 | 17.6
